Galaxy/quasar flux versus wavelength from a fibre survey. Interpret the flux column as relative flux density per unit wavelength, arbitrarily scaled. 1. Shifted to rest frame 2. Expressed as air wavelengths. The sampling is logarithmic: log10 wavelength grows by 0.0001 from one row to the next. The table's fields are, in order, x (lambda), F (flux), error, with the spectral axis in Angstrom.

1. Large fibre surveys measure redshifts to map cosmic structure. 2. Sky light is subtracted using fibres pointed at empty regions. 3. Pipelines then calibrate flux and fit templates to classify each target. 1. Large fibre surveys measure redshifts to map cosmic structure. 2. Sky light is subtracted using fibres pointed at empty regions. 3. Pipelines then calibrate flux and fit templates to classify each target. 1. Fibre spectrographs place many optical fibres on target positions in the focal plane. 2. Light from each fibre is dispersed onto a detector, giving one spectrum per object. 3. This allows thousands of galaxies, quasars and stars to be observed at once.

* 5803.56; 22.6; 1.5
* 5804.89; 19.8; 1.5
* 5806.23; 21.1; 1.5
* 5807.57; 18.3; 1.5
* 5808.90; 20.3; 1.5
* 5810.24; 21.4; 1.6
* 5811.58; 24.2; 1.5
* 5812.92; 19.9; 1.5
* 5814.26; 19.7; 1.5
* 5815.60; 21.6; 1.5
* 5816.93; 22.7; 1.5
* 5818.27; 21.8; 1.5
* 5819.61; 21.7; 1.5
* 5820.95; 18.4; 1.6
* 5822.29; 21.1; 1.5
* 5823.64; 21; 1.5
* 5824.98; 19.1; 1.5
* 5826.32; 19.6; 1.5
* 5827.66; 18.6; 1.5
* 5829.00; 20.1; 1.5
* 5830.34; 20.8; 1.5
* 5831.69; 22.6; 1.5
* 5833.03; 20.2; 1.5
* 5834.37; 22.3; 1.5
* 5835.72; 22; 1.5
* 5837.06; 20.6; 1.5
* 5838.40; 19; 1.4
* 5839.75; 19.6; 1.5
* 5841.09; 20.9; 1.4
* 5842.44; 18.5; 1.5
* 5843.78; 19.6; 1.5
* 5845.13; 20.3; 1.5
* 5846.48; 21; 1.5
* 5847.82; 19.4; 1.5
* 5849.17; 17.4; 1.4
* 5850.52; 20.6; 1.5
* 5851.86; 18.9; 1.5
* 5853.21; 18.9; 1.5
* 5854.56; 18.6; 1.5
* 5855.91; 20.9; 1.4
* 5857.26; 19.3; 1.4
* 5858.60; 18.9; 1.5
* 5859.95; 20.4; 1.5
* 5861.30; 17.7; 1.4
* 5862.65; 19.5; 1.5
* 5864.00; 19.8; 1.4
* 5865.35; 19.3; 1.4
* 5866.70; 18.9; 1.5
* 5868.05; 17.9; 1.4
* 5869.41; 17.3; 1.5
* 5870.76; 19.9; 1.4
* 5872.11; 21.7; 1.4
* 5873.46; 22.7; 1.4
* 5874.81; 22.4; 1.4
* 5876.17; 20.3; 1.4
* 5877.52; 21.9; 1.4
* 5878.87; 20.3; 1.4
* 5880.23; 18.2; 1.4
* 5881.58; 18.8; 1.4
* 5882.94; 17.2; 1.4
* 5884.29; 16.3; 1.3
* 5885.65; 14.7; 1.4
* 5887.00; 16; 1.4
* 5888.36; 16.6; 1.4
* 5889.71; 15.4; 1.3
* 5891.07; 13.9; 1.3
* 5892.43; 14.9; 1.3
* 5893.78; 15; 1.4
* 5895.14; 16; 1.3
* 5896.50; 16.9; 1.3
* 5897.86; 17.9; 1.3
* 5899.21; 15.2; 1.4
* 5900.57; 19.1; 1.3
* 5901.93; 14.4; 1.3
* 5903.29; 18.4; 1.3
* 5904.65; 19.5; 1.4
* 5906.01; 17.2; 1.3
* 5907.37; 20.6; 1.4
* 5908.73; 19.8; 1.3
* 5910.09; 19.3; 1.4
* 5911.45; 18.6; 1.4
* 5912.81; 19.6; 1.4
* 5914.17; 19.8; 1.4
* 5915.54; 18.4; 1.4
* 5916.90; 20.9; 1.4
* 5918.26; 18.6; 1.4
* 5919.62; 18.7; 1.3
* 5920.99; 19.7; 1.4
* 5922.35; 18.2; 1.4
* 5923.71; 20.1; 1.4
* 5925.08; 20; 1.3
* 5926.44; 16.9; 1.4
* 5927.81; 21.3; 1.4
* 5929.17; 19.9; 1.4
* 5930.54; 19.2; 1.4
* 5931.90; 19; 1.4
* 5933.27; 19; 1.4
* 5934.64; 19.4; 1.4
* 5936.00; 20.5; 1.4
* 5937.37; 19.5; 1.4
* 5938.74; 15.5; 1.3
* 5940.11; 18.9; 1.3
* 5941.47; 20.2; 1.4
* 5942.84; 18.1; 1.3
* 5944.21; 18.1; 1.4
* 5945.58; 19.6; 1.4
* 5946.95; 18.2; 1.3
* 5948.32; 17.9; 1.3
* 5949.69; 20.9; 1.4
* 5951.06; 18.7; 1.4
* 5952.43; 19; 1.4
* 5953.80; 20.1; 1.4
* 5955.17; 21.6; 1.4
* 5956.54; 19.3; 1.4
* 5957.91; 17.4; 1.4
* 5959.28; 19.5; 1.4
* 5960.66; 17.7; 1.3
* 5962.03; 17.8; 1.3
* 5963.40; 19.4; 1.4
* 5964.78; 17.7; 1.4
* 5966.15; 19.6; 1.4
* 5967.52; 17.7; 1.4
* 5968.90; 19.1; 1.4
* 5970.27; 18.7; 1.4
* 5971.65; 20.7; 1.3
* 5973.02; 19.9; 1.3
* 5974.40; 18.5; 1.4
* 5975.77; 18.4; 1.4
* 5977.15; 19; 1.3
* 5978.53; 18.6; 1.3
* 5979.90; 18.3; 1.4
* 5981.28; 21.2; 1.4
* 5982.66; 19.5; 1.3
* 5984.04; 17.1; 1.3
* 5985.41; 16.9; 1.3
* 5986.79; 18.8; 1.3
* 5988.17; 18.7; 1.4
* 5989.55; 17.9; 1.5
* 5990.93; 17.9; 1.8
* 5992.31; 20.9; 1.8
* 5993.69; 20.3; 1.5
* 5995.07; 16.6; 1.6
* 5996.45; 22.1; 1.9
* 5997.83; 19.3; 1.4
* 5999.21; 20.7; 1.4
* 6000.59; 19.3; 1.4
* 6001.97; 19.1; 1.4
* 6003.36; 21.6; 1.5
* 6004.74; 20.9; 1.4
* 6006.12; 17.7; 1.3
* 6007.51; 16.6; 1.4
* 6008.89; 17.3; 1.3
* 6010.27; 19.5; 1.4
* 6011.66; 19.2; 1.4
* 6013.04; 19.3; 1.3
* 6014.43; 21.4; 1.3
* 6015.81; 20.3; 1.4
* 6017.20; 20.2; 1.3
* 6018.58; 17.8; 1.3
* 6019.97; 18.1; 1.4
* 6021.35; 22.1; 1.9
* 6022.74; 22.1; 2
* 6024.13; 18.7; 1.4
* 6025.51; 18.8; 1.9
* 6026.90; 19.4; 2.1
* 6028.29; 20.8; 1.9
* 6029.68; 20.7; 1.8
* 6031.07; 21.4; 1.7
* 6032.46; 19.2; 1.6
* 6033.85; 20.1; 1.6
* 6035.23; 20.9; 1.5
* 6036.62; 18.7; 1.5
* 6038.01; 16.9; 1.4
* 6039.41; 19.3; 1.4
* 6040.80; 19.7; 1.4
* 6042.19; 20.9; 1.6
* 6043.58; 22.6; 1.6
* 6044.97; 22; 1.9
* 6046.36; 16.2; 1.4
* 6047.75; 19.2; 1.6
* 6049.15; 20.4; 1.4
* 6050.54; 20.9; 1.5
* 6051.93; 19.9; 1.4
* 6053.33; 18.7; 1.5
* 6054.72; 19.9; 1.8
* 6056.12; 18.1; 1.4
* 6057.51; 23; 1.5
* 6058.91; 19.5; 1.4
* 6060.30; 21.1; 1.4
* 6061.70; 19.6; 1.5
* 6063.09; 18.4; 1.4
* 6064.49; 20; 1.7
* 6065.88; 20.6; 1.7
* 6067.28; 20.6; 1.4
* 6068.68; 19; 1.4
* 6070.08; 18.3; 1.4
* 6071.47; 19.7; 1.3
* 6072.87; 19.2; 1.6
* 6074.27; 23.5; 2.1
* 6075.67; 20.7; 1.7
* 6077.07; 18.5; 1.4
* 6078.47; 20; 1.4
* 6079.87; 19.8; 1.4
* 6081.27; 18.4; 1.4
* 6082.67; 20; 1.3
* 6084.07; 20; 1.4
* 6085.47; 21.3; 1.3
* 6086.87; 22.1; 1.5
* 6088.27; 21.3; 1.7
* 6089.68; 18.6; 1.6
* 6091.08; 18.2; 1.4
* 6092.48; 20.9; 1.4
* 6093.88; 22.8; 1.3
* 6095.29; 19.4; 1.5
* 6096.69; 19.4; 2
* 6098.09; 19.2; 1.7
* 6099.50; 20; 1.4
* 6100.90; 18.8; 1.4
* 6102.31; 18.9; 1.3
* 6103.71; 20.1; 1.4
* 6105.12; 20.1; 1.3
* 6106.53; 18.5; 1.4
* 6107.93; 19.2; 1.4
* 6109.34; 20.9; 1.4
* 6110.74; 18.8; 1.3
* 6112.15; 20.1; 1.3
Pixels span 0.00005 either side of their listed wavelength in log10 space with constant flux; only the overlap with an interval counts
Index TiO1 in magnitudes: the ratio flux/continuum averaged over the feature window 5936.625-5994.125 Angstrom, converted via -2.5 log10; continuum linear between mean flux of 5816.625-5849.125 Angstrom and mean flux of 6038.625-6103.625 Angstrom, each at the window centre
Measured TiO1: 0.07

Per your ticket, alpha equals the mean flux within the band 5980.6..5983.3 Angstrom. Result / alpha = 20.3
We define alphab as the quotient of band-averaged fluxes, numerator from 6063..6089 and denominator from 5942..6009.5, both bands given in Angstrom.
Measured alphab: 1.1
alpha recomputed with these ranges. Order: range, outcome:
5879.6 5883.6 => 18.1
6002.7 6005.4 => 21.3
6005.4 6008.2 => 17.2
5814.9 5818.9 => 22.1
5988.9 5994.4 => 19.2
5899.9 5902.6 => 16.7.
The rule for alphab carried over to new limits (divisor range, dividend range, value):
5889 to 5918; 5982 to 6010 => 1.07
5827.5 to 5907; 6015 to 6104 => 1.06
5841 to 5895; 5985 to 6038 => 1.04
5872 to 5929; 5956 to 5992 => 1.02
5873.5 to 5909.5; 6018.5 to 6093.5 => 1.13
